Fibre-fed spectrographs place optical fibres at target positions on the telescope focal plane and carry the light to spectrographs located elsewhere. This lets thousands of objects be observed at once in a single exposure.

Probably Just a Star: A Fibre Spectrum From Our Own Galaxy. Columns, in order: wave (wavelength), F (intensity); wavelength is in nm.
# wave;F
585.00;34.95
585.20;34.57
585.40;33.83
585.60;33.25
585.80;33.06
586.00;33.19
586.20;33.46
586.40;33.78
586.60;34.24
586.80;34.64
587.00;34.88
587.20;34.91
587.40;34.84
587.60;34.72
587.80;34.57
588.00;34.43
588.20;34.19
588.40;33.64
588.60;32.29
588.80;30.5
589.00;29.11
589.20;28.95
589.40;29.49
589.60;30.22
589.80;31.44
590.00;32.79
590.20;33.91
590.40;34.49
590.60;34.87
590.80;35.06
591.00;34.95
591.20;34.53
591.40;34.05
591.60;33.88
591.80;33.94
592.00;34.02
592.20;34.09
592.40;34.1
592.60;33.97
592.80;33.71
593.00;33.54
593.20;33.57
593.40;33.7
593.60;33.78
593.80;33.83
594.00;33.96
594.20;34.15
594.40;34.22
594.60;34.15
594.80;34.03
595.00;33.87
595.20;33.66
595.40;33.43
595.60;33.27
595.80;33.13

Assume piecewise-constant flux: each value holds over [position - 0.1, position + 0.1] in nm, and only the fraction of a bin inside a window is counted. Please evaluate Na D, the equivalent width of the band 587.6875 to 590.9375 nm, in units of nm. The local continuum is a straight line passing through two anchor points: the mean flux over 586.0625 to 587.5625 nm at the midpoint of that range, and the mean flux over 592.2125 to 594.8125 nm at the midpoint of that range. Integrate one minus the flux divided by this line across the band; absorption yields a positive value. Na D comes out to 0.158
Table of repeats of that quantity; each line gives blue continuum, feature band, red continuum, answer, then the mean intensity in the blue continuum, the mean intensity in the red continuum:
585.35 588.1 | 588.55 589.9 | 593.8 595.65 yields 0.15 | 34.1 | 33.9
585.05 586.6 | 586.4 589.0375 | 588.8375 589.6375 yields -0.20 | 33.7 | 29.5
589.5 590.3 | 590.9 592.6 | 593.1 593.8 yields -0.06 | 32.1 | 33.7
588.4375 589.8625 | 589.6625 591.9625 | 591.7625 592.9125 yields -0.12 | 30.4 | 34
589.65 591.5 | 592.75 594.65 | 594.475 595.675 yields 0.00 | 33.9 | 33.8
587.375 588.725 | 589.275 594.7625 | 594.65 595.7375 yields 0.03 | 34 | 33.7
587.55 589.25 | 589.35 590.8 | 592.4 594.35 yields 0.01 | 32.5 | 33.8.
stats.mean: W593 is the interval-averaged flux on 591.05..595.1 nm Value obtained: 34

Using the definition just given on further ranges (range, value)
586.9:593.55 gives 33.4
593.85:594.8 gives 34.1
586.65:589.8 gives 32.7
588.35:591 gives 32.1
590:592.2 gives 34.3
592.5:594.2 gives 33.8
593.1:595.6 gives 33.8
